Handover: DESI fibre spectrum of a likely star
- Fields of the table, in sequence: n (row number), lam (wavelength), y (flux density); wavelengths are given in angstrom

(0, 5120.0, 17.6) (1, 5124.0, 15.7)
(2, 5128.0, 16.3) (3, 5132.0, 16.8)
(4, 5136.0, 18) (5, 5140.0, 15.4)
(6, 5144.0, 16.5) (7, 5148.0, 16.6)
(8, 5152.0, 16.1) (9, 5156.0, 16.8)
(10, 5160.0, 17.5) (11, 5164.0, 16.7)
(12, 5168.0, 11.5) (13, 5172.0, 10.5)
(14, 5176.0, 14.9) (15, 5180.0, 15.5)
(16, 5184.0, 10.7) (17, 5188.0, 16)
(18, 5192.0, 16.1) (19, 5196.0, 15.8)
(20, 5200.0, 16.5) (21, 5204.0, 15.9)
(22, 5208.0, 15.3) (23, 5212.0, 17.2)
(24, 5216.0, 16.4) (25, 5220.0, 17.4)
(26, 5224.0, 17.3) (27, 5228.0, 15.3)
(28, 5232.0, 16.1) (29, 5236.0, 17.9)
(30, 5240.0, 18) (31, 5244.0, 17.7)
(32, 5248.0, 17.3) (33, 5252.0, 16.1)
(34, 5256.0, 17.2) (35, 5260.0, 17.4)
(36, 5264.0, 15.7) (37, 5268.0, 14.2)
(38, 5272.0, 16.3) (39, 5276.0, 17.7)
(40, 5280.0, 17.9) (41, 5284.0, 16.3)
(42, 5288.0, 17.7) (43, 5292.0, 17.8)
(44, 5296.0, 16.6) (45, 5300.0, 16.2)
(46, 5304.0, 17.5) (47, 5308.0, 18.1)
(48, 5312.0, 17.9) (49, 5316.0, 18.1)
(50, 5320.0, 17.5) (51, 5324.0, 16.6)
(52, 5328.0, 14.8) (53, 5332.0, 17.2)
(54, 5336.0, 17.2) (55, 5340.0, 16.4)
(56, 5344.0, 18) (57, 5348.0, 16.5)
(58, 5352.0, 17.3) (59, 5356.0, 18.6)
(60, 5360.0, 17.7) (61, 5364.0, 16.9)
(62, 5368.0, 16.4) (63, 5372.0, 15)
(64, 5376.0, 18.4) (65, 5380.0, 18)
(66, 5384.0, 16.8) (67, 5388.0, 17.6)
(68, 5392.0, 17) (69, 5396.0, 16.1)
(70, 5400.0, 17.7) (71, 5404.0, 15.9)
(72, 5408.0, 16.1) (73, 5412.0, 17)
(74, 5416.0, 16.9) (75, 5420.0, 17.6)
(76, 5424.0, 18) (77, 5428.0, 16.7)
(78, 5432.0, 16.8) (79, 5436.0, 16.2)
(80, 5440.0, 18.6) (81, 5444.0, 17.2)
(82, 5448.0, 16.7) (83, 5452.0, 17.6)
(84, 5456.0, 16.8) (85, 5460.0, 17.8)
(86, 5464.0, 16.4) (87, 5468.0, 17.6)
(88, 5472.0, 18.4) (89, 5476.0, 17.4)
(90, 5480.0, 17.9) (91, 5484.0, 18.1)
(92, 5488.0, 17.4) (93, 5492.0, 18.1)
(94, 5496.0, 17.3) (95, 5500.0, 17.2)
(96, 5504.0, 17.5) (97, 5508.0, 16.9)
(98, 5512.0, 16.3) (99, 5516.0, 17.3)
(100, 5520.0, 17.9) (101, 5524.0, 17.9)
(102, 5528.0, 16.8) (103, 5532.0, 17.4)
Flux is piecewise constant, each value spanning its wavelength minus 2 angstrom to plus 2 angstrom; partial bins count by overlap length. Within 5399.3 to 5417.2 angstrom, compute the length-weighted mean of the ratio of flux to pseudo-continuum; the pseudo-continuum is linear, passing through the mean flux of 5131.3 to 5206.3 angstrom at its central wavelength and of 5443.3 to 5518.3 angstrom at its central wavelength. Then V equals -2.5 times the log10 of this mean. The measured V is 0.02 mag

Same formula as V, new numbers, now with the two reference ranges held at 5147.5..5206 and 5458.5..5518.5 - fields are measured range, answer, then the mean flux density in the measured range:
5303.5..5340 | -0.06 mag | 17.2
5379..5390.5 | -0.05 mag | 17.4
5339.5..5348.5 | -0.05 mag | 17.1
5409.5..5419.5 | -0.01 mag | 17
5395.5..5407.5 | 0.01 mag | 16.6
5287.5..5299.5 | -0.08 mag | 17.2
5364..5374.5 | 0.03 mag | 16.1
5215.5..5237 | -0.08 mag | 16.7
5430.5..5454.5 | -0.01 mag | 17.2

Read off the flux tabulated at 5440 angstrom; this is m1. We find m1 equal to 18.6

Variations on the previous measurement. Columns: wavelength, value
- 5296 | 16.6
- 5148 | 16.6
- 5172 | 10.5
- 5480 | 17.9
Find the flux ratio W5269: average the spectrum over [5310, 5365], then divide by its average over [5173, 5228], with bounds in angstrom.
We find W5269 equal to 1.10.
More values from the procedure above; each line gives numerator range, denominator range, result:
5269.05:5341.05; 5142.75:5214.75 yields 1.11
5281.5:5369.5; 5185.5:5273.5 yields 1.04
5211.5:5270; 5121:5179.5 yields 1.07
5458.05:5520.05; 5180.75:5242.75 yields 1.08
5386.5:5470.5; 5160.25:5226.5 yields 1.12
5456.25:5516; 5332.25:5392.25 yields 1.01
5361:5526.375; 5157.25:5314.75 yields 1.06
